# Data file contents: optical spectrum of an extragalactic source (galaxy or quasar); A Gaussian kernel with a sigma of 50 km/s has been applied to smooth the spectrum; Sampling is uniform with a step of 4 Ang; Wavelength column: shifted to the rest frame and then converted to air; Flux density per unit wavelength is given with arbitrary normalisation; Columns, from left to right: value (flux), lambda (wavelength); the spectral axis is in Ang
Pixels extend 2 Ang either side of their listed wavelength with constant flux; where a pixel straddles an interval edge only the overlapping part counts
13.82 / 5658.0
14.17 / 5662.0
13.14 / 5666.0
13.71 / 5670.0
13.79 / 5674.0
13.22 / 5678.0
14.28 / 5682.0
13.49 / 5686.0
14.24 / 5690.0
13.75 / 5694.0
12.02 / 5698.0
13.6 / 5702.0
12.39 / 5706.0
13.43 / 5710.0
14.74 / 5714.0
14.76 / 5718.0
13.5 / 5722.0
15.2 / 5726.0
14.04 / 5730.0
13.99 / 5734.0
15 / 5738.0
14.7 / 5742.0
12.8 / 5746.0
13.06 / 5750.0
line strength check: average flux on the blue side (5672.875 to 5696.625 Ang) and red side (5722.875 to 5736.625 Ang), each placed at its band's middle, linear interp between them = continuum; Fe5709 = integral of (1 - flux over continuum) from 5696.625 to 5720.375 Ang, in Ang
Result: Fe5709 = 0.9 Ang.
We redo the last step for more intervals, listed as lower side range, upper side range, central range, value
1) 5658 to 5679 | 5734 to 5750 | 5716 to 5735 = -0.5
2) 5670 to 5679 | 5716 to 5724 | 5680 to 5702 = 0.3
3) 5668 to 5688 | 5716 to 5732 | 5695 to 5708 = 1.2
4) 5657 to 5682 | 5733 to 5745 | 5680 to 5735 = 1.2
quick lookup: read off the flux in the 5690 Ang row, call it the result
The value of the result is 14.24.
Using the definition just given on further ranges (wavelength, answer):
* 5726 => 15.2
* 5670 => 13.71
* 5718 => 14.76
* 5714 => 14.74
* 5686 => 13.49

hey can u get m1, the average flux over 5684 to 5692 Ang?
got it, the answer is 13.9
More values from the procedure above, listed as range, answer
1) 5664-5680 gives 13.5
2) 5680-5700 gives 13.6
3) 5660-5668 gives 13.7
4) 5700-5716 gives 13.5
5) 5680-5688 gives 13.9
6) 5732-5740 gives 14.5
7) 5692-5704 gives 13.1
